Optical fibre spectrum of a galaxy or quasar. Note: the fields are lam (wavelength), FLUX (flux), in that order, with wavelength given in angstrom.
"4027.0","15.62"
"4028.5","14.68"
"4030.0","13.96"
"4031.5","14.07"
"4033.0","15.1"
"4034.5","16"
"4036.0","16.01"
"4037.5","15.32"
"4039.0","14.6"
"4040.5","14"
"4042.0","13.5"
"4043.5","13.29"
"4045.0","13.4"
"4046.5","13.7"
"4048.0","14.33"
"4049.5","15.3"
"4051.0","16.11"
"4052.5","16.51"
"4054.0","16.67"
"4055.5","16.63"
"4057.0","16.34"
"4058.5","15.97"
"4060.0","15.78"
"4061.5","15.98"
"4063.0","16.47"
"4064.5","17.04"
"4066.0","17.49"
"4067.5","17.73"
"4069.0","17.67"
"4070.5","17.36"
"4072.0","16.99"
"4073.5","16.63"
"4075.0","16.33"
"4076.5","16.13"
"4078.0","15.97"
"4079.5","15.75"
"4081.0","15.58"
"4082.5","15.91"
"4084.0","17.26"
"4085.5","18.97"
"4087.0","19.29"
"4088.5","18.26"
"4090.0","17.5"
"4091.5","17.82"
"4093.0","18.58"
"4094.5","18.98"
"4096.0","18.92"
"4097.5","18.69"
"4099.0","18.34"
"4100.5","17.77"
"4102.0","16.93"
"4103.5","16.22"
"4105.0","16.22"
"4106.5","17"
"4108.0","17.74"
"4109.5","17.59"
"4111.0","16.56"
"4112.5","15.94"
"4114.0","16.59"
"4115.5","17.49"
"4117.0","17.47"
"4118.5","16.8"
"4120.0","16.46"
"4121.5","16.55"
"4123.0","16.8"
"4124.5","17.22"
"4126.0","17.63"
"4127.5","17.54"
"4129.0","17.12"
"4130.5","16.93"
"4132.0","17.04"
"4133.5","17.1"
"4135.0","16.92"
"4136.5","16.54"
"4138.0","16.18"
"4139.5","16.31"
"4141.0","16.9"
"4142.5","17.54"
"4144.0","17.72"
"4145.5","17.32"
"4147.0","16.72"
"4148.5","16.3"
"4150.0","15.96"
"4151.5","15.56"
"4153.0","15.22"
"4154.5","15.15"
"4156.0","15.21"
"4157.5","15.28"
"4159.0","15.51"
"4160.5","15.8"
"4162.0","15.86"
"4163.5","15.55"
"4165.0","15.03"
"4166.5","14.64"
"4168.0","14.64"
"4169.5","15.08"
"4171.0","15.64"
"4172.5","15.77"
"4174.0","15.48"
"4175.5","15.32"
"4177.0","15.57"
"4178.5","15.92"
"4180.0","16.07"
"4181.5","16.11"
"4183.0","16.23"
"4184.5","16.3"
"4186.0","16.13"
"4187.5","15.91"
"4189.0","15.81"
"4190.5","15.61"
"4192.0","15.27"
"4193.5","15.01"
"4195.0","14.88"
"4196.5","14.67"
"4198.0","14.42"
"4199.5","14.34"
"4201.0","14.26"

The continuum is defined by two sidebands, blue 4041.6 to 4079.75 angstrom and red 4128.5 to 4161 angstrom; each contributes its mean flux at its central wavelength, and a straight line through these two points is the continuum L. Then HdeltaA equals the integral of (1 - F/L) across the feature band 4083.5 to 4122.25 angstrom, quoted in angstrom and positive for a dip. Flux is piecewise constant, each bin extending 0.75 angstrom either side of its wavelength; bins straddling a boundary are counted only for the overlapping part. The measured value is -3.2 angstrom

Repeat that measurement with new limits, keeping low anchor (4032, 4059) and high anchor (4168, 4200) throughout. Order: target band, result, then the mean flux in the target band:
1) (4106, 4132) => -2.9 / 17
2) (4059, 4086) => -2.6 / 16.7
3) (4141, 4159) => -0.9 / 16.2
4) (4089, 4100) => -2.3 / 18.4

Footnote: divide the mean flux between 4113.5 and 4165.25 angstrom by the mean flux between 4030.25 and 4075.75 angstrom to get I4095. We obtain 1.05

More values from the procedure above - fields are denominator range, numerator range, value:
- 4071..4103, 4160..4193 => 0.90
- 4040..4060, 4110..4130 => 1.12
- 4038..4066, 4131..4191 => 1.04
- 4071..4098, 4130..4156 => 0.95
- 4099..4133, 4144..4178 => 0.92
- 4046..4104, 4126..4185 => 0.95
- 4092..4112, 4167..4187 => 0.89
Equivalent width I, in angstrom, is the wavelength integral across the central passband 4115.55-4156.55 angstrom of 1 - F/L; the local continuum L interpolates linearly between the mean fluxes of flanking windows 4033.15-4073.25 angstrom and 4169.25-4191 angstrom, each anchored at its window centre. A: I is -2.3 angstrom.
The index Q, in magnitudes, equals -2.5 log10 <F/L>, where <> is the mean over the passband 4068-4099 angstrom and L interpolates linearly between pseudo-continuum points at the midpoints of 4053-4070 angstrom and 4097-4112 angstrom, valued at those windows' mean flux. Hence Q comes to -0.03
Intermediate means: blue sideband 16.7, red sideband 17.3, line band 17.5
